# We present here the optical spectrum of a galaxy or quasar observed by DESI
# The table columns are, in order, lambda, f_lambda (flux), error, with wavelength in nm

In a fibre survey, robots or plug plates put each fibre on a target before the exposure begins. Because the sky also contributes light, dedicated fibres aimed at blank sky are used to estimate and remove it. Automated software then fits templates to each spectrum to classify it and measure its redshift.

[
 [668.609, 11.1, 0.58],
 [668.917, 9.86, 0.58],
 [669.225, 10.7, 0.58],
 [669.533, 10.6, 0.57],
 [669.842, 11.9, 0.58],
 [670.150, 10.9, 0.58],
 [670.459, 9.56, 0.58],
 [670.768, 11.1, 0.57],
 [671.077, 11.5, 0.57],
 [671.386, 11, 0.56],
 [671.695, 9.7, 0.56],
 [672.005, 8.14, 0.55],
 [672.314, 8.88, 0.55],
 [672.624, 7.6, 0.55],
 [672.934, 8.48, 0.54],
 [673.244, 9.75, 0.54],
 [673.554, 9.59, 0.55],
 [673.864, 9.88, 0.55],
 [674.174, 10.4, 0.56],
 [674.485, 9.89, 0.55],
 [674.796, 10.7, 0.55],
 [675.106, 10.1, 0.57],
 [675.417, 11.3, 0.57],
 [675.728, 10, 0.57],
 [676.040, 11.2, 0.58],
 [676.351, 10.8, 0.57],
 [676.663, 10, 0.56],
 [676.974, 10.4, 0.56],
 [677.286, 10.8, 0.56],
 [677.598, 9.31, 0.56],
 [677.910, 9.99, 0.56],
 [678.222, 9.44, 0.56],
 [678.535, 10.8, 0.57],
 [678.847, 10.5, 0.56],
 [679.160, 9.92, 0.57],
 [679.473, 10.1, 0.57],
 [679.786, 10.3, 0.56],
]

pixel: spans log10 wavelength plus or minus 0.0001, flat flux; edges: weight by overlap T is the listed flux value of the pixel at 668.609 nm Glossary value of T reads 11.1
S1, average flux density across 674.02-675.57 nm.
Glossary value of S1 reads 10.5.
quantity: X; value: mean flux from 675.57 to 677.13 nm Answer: 10.5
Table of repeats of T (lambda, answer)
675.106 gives 10.1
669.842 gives 11.9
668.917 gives 9.86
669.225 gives 10.7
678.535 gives 10.8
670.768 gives 11.1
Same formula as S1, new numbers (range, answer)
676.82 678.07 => 10.1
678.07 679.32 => 10.2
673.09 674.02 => 9.75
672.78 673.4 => 9.12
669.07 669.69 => 10.6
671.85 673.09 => 8.27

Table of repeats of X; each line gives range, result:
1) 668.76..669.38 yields 10.3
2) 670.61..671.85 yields 10.8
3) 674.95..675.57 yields 10.7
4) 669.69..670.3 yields 11.4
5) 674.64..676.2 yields 10.7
